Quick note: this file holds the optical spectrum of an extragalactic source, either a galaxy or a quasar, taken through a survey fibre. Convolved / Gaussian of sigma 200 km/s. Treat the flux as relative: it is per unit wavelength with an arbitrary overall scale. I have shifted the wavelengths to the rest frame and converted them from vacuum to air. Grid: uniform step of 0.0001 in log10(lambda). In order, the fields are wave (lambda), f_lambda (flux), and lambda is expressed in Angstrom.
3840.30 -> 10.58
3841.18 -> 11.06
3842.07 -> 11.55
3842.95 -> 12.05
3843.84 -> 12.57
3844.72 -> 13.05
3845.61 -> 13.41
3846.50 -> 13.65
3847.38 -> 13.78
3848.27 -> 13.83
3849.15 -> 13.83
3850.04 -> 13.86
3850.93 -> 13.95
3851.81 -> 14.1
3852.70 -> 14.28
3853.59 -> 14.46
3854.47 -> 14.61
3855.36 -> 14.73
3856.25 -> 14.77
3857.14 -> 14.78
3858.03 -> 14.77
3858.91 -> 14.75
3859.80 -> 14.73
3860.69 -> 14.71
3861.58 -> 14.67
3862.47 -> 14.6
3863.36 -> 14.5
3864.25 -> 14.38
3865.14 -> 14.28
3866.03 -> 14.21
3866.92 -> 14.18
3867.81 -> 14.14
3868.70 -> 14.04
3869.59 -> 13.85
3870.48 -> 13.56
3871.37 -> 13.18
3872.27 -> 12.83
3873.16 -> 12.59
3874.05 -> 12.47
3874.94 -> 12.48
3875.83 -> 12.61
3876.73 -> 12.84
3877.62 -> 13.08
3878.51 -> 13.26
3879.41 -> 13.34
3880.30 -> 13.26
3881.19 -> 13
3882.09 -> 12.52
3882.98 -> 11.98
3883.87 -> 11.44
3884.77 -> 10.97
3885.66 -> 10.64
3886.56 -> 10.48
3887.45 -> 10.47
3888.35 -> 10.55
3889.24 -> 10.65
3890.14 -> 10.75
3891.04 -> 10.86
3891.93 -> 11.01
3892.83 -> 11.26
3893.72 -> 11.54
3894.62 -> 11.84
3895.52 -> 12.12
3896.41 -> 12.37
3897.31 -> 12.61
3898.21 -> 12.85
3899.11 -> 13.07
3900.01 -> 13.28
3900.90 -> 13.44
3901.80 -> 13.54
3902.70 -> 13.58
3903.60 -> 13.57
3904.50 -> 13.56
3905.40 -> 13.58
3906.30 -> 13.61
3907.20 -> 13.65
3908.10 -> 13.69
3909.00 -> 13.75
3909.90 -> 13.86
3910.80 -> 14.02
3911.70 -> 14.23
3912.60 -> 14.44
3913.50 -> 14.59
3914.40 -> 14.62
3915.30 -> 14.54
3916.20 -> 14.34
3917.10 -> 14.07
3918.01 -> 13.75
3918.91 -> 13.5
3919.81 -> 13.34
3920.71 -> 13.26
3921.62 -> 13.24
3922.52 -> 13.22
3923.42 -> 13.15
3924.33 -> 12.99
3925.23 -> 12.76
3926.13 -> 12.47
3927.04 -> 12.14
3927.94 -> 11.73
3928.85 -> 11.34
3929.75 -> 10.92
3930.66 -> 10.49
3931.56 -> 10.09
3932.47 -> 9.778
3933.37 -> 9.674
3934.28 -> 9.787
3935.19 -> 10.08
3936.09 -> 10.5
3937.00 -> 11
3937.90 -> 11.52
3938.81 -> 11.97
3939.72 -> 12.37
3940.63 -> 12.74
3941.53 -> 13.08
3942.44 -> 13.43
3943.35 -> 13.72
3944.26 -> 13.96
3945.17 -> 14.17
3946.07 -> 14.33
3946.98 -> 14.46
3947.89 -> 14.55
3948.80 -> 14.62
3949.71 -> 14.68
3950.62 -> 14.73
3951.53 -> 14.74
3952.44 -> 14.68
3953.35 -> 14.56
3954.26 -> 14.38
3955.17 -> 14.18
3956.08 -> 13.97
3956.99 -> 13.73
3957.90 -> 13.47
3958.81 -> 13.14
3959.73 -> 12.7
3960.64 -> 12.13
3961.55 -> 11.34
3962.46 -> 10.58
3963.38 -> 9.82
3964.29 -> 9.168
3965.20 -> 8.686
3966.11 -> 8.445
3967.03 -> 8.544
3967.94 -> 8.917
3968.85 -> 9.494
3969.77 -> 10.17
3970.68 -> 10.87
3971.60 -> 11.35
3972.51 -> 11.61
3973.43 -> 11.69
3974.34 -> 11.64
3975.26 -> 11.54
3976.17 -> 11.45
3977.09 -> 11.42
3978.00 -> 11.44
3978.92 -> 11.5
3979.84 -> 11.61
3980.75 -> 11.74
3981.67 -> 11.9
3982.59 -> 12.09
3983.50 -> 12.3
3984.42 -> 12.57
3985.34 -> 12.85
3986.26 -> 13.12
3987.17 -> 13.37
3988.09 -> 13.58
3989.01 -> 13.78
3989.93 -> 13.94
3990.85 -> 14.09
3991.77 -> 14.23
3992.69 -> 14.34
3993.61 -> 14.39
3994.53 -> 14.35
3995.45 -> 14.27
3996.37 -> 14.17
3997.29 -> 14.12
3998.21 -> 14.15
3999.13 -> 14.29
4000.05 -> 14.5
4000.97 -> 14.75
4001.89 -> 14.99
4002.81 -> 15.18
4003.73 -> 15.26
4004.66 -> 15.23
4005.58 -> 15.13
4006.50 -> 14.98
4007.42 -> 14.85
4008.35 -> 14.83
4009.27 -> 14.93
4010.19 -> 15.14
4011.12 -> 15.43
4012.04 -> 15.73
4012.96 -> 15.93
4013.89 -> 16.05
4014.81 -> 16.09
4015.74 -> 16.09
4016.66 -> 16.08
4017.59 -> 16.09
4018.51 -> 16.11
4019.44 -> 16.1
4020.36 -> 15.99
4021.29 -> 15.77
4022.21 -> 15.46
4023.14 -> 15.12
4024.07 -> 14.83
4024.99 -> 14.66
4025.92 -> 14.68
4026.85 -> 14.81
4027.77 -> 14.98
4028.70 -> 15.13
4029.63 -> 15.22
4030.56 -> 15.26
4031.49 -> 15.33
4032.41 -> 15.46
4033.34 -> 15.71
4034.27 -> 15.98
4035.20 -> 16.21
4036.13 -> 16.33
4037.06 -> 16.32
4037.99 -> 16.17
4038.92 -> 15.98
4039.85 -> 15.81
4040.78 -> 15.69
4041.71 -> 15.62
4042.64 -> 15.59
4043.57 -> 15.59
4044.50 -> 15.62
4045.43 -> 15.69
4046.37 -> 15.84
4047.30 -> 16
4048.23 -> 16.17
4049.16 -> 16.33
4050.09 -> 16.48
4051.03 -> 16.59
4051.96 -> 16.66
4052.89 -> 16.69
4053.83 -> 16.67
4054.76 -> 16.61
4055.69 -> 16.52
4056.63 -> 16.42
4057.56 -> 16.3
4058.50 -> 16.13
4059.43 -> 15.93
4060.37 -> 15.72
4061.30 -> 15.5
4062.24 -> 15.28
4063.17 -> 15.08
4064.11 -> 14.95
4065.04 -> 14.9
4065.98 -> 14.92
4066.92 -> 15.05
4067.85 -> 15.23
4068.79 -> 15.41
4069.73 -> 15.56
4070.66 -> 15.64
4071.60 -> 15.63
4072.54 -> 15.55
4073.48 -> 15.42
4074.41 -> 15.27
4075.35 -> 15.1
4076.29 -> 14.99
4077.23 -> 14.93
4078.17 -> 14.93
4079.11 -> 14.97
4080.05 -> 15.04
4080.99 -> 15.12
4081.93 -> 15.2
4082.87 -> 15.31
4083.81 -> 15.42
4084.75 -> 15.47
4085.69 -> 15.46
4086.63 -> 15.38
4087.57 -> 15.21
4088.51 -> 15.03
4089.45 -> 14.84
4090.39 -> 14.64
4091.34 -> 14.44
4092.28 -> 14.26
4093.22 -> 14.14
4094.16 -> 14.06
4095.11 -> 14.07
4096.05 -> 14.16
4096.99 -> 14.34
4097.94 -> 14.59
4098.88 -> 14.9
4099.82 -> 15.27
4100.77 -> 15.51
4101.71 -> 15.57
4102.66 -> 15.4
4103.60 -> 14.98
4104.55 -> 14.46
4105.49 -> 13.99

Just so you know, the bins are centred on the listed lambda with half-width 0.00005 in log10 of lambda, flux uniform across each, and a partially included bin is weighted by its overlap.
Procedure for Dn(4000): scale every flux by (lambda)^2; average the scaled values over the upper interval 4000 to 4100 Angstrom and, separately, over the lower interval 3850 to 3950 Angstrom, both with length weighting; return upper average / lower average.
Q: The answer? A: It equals 1.28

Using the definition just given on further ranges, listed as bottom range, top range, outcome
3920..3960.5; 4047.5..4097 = 1.29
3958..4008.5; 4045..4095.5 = 1.28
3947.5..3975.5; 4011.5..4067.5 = 1.36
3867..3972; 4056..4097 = 1.31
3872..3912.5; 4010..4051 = 1.34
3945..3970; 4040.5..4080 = 1.33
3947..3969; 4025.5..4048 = 1.31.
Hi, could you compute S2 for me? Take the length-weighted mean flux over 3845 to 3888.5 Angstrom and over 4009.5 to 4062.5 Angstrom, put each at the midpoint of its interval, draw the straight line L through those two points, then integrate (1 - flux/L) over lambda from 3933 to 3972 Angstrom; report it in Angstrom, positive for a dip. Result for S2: 6.47 Angstrom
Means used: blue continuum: 13.4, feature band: 12.2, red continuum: 15.8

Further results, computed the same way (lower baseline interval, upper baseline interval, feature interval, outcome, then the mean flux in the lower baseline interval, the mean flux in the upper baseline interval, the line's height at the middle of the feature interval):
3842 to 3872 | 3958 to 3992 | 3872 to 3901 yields 2.9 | 14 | 11.6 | 13.4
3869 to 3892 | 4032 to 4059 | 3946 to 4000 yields 6.6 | 12.1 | 16.1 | 14.4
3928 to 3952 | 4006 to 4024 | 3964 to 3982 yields 4.1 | 12.4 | 15.6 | 13.8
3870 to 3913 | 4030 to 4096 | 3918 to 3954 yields 1.8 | 12.6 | 15.5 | 13.3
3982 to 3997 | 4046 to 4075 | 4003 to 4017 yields -1.2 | 13.6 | 15.8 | 14.2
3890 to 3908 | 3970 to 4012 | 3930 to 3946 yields 1.6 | 12.7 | 13.5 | 13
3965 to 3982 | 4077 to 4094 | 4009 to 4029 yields -4.9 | 10.8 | 15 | 12.5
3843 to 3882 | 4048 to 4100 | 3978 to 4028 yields 1.2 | 13.8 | 15.4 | 14.8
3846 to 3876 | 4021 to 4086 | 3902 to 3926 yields 1.2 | 14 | 15.6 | 14.5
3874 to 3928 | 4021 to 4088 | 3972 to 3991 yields 2.6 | 12.8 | 15.6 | 14.3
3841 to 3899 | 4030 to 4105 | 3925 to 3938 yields 2.7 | 13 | 15.4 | 13.8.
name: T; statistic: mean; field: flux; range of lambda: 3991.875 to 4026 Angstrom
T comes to 15.1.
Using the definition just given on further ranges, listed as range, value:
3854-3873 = 14.3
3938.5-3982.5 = 12.3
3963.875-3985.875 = 11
